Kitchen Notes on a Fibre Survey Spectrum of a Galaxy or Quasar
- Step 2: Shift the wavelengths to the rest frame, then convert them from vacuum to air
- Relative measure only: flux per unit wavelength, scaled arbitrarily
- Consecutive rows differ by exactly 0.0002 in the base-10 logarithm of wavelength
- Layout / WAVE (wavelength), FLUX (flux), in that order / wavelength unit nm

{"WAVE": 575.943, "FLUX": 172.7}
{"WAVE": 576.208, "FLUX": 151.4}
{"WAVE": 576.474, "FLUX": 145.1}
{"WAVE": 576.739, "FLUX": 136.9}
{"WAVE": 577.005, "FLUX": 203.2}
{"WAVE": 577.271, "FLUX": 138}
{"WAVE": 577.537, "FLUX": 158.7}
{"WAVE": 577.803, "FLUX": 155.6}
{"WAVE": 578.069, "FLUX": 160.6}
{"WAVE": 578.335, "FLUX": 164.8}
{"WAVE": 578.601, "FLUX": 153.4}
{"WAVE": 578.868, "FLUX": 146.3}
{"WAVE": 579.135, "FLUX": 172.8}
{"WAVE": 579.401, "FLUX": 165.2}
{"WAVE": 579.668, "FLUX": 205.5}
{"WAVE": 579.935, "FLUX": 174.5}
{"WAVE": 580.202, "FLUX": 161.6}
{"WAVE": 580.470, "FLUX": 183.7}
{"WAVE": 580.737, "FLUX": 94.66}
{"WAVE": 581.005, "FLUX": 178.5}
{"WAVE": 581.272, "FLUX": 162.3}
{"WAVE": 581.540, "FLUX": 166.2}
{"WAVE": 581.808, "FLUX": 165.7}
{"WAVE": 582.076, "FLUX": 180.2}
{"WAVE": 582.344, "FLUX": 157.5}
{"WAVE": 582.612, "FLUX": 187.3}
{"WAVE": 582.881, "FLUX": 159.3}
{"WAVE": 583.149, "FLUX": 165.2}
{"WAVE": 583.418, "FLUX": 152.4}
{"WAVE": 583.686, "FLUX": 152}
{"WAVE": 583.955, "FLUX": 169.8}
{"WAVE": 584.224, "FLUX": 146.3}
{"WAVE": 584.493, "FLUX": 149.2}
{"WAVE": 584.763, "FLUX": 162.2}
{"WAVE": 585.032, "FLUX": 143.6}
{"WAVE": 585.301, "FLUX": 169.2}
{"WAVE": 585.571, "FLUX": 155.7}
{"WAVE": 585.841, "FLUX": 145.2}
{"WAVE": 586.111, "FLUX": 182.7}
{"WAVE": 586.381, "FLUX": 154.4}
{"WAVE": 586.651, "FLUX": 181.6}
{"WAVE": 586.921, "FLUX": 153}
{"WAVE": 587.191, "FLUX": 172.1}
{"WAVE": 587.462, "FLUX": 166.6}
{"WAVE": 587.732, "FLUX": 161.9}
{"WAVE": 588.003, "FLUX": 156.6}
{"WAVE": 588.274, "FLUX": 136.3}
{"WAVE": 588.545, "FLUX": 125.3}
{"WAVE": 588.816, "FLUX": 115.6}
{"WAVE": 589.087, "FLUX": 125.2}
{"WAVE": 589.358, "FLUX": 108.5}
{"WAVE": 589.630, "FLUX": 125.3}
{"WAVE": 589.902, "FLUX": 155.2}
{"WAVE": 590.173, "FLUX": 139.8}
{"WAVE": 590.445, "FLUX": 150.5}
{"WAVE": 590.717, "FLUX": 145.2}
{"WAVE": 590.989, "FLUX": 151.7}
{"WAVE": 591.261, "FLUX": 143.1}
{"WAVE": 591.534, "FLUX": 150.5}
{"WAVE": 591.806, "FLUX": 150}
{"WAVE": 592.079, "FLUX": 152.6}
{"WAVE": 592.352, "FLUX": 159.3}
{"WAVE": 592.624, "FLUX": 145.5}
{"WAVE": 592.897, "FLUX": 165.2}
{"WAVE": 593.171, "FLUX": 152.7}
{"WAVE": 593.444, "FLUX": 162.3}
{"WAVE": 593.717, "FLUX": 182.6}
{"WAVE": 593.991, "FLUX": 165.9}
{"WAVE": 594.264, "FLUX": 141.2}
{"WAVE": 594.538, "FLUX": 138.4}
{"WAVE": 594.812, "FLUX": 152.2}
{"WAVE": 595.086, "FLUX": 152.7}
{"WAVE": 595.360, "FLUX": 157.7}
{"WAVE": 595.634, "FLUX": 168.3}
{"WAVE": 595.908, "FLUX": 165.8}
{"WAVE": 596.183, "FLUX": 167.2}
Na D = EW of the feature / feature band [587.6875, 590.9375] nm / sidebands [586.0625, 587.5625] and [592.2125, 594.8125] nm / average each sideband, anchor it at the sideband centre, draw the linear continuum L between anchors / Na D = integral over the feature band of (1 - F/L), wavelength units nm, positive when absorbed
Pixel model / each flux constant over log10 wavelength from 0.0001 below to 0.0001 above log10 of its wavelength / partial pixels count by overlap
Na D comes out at 0.531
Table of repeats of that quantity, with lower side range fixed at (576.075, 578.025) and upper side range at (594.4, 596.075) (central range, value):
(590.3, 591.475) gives 0.06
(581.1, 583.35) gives -0.17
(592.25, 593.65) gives -0.02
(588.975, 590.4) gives 0.22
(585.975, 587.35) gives -0.11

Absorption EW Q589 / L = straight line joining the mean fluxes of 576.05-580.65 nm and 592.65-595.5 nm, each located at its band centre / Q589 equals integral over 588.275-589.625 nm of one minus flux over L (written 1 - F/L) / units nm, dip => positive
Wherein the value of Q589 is 0.32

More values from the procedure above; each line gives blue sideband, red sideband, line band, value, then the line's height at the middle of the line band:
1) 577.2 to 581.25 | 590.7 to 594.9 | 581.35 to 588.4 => -0.13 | 158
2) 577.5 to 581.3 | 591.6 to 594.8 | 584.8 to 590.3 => 0.34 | 159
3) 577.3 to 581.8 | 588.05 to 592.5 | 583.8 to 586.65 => -0.16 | 151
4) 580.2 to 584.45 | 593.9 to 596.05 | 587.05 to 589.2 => 0.18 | 158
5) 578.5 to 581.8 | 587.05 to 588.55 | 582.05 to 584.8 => -0.02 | 160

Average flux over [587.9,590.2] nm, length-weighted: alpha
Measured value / 131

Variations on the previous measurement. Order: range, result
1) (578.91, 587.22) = 163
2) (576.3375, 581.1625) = 161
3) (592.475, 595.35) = 156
